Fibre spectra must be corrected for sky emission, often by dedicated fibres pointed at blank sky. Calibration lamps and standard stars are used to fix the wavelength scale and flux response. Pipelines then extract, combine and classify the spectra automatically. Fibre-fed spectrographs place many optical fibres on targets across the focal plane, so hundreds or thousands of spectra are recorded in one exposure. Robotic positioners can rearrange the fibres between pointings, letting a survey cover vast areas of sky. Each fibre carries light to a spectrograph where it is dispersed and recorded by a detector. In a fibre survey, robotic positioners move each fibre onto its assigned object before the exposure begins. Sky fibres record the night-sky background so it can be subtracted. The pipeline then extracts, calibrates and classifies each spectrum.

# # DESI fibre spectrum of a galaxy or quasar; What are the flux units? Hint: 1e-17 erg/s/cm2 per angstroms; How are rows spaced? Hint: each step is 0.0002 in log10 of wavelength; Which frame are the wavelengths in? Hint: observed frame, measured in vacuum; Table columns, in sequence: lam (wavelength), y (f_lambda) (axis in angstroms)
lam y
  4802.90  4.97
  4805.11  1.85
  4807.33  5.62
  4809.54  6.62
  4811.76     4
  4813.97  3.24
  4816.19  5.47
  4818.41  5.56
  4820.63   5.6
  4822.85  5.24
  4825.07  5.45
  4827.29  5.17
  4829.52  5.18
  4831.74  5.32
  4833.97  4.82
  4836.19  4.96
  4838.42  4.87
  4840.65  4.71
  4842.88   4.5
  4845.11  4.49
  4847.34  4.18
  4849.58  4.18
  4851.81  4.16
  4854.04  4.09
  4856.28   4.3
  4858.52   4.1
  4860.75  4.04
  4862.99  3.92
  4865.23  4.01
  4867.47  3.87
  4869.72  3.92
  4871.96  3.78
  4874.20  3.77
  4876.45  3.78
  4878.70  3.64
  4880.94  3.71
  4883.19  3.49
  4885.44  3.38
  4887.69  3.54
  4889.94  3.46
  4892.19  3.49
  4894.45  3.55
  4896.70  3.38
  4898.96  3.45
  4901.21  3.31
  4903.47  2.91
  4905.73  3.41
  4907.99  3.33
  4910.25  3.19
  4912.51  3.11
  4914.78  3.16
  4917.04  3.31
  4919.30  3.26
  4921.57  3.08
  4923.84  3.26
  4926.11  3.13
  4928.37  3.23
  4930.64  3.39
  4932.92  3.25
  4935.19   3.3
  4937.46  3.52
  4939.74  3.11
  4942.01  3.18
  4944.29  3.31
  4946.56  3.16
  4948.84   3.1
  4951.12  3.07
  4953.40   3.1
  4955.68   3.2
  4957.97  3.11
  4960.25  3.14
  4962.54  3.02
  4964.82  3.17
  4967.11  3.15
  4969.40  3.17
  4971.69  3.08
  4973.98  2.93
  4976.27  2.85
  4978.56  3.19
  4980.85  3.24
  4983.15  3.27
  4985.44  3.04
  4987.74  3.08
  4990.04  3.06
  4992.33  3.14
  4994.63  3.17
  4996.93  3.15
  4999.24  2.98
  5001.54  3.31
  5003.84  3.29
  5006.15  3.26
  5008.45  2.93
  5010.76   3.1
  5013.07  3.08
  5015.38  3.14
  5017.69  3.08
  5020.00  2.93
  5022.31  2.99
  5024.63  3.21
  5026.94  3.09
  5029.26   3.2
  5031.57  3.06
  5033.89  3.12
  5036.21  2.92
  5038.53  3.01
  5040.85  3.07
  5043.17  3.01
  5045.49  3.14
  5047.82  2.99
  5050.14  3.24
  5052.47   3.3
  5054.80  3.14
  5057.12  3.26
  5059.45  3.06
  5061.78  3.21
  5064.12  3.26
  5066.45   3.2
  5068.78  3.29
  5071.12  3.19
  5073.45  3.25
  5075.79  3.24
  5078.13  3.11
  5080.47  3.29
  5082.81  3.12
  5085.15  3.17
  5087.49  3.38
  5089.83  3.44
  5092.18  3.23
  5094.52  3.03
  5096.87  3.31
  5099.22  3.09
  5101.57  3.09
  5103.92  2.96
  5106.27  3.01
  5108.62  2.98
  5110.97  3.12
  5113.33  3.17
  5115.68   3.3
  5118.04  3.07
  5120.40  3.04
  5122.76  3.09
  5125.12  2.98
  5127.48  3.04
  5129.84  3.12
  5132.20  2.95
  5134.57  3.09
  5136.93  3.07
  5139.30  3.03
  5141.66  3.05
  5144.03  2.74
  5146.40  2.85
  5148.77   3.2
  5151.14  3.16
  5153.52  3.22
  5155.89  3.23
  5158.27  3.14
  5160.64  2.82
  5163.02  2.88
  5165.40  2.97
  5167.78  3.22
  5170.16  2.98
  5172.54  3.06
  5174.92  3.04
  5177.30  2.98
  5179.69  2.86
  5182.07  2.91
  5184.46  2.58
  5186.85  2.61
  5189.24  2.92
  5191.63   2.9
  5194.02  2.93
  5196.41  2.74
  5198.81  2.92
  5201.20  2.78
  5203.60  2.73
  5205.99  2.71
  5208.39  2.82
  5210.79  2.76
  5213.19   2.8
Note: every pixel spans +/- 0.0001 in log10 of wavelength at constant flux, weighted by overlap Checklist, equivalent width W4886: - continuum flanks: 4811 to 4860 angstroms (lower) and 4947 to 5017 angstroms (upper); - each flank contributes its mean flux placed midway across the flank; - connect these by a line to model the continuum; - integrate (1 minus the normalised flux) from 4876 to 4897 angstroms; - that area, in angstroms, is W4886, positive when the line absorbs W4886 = 3.1 angstroms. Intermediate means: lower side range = 4.71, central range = 3.54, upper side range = 3.12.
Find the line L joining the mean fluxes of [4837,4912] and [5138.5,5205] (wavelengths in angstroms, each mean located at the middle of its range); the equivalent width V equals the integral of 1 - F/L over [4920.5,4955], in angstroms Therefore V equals 3.9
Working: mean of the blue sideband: 3.81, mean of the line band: 3.21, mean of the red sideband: 2.94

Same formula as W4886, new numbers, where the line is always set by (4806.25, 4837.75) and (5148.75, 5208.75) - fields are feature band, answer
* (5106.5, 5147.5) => 2.7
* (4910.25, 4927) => 5.0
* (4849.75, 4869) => 3.4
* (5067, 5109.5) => 3.9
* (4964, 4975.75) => 3.2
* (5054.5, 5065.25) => 1.4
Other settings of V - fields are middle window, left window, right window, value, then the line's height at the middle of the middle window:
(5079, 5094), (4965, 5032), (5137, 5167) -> -0.95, 3.06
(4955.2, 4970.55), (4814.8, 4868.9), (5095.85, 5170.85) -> 3.31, 4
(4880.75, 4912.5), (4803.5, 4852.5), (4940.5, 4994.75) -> 4.71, 3.97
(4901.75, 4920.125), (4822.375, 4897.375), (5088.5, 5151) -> 3.49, 3.97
